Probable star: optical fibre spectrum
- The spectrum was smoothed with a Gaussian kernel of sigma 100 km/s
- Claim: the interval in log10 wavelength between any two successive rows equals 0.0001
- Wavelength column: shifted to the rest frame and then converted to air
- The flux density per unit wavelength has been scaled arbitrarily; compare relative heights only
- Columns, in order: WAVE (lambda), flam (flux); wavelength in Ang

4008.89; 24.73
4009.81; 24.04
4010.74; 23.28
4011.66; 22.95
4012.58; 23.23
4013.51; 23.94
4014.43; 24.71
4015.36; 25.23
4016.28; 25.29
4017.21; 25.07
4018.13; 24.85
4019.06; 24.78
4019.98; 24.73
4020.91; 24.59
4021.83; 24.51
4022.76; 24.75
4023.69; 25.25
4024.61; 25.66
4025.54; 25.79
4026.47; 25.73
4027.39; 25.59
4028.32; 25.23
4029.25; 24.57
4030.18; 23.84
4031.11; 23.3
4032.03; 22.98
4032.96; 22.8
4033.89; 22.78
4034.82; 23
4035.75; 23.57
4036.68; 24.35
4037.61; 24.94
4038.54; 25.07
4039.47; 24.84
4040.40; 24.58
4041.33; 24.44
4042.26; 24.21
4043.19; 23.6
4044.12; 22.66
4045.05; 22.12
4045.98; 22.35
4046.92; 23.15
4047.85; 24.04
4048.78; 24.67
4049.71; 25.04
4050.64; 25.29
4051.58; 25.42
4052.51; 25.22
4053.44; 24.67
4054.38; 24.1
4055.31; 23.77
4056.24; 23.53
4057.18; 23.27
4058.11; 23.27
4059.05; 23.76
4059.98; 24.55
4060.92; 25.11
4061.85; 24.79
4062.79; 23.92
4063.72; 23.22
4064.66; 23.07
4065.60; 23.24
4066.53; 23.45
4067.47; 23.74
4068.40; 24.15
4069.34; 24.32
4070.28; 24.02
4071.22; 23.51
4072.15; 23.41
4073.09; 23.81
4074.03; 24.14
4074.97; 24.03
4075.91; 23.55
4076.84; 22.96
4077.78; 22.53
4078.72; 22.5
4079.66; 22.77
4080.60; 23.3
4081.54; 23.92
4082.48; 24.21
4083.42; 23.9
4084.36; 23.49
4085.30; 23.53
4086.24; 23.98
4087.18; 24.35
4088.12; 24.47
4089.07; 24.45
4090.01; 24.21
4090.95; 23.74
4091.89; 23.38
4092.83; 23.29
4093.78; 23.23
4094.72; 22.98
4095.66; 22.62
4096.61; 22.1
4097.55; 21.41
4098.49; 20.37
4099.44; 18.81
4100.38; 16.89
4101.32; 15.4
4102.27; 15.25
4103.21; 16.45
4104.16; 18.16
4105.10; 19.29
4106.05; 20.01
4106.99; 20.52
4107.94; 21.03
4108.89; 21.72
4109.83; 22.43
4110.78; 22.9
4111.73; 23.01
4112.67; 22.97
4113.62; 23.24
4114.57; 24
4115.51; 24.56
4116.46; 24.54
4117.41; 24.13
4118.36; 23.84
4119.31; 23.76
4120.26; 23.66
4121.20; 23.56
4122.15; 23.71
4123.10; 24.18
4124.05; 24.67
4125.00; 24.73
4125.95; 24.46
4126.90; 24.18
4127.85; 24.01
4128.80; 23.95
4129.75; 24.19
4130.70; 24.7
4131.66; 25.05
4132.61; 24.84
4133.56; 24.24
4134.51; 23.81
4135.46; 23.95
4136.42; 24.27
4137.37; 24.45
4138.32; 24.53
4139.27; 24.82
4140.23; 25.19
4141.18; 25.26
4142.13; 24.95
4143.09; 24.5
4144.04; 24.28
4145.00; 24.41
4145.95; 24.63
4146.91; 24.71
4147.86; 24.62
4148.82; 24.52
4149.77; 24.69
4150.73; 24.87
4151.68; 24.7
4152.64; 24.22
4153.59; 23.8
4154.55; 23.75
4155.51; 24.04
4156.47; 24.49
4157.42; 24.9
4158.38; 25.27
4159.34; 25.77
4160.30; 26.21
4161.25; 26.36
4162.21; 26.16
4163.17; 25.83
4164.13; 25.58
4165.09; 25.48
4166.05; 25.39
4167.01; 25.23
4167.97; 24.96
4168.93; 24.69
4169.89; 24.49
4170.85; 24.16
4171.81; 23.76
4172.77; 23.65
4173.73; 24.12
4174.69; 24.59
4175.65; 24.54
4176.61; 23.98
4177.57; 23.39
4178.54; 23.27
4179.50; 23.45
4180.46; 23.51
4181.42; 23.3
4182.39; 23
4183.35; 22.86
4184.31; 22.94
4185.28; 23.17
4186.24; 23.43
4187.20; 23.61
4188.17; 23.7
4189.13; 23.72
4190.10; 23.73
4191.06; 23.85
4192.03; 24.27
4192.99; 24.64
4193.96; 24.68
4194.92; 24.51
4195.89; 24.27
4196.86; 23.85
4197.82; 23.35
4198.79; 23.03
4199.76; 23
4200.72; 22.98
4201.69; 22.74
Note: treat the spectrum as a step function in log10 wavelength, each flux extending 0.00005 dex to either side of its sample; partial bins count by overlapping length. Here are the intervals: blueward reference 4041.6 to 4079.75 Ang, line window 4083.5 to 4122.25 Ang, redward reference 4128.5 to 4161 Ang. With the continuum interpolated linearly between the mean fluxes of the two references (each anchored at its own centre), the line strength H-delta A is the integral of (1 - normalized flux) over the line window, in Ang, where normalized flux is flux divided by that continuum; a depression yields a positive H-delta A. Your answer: 3.4 Ang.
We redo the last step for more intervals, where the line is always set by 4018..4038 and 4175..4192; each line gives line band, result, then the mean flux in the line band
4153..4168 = -1.0 Ang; 25.2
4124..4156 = -0.9 Ang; 24.5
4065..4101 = 1.5 Ang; 23.1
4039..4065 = 0.3 Ang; 24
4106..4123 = 0.6 Ang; 23.1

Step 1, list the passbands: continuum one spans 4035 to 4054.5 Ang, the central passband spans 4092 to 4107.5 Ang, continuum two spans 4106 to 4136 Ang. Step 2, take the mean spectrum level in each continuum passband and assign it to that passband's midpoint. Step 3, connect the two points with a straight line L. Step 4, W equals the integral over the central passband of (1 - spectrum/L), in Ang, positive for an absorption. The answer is 2.54 Ang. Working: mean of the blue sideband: 24.2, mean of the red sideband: 23.6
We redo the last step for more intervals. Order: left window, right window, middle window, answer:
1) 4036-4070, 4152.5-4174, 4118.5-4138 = 0.3 Ang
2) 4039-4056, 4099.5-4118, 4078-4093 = -1.1 Ang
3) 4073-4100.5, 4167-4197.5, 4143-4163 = -1.0 Ang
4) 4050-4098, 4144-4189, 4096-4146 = 2.6 Ang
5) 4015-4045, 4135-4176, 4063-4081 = 0.8 Ang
